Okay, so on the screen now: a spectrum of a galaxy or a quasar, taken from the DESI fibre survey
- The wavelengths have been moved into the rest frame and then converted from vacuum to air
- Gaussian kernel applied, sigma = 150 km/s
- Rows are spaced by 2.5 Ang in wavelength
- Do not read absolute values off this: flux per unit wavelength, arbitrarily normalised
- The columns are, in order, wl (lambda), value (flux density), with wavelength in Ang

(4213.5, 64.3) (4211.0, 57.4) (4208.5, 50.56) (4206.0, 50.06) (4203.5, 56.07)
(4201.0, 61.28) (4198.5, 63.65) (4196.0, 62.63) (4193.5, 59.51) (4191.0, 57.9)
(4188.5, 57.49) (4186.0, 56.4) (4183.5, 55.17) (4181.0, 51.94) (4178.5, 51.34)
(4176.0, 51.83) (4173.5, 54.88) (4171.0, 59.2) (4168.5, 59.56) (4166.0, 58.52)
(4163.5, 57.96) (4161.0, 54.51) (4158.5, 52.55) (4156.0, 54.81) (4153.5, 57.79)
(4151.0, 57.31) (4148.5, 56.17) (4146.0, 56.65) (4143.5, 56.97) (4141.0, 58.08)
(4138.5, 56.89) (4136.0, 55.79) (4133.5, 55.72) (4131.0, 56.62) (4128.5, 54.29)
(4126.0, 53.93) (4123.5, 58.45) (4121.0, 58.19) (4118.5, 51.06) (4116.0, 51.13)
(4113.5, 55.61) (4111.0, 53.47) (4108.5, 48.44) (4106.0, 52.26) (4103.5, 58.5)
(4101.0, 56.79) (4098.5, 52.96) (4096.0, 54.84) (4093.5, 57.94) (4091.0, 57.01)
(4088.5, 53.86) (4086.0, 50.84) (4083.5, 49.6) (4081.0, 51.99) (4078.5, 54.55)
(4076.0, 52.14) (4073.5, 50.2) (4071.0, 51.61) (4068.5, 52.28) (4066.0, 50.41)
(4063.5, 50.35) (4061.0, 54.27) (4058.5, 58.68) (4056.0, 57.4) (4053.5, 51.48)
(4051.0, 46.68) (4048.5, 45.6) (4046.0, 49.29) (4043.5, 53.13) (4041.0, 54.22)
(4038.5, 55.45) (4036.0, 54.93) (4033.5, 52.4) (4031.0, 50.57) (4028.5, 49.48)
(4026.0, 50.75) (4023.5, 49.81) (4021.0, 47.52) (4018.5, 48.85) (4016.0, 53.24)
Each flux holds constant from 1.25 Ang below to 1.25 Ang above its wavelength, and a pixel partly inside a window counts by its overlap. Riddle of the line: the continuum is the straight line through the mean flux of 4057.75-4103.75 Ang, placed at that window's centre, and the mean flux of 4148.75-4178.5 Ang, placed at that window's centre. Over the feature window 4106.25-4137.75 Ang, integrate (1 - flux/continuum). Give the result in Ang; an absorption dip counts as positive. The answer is 0.2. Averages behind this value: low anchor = 53.5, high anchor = 56.1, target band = 54.4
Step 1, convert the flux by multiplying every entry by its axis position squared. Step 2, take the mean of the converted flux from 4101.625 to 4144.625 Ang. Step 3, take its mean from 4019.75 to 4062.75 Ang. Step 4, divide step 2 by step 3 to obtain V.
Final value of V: 1.11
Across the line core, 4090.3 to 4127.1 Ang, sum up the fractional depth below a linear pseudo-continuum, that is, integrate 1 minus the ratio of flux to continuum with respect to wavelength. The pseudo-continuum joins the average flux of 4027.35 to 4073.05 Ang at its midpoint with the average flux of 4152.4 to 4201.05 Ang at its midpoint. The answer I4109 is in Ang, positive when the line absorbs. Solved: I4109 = -0.27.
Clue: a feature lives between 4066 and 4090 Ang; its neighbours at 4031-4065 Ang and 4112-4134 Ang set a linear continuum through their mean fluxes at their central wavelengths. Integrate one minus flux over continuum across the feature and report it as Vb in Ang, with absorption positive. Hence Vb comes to 0.7 Ang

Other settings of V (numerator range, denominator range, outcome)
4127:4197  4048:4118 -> 1.11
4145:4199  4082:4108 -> 1.08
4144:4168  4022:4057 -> 1.16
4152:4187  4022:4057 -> 1.15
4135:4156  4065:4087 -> 1.14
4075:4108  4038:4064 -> 1.05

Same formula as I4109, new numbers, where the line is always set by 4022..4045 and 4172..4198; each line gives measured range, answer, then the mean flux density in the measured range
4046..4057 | 0.6 Ang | 50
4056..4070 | -0.1 Ang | 53.5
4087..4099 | -0.4 Ang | 55.4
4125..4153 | -0.7 Ang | 56.3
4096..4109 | 0.0 Ang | 54.2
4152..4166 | -0.1 Ang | 55.8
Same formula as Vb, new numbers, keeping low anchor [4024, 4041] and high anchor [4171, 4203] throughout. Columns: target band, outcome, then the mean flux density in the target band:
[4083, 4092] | 0.2 Ang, 53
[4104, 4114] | 0.4 Ang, 52.7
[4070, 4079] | 0.3 Ang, 51.9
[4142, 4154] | -0.2 Ang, 57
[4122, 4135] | -0.1 Ang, 55.8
